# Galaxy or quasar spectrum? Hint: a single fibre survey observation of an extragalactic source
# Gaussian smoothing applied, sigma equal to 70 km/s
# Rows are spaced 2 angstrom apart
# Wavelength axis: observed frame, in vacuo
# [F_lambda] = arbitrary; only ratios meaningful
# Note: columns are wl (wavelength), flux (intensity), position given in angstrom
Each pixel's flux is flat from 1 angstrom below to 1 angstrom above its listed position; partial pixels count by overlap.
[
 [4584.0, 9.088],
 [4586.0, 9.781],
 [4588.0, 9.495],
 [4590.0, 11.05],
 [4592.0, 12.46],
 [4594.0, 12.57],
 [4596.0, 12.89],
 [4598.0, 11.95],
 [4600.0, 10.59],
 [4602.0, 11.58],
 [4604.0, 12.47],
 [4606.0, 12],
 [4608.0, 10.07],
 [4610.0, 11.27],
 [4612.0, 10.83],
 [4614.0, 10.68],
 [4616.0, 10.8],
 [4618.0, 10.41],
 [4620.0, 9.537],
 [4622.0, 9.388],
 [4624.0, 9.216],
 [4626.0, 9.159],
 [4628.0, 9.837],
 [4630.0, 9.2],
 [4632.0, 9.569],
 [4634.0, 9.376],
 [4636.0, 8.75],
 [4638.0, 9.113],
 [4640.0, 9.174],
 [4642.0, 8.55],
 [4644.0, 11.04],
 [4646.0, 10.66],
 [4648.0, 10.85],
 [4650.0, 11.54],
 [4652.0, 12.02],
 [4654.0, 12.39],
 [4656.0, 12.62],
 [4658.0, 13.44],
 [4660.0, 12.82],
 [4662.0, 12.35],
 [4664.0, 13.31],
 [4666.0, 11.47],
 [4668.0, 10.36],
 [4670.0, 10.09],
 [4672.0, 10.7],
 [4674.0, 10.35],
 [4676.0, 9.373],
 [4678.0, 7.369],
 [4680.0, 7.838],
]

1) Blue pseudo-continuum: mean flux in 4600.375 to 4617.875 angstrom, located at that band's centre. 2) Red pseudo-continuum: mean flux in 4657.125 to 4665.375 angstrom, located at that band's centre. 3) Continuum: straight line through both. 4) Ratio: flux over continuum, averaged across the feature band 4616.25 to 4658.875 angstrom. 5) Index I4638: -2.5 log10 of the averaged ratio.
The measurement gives 0.18 mag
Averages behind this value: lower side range 11.2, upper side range 12.9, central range 10.3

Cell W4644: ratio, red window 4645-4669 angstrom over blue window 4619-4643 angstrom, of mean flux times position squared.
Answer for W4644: 1.31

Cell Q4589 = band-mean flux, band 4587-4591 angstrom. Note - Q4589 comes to 10.3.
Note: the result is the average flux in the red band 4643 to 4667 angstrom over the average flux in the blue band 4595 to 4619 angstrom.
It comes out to 1.1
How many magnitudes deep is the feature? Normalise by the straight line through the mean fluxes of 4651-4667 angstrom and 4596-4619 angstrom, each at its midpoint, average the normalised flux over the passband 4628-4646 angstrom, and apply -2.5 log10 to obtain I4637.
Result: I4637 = 0.26 mag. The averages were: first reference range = 11.2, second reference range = 12.6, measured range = 9.45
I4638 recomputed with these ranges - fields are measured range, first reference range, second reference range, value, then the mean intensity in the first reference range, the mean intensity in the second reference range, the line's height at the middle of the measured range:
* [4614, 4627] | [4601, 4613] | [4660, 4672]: 0.163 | 11.4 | 11.6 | 11.4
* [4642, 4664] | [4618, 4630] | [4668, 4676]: -0.191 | 9.49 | 10.3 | 9.95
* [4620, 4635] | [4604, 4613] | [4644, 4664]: 0.225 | 11.2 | 12.1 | 11.6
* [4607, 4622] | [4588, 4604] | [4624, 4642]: 0.006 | 11.8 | 9.23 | 10.5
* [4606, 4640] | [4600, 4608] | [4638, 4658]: 0.152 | 11.6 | 11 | 11.3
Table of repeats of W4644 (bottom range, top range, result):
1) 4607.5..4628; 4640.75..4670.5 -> 1.16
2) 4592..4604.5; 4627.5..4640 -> 0.78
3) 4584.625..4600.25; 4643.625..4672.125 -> 1.07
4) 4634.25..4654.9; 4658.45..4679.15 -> 1.06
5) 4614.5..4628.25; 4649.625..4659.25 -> 1.29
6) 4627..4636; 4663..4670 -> 1.24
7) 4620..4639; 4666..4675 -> 1.15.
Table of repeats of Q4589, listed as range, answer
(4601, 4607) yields 12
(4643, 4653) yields 11.2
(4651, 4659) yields 12.6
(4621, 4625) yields 9.3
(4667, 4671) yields 10.2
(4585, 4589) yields 9.64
